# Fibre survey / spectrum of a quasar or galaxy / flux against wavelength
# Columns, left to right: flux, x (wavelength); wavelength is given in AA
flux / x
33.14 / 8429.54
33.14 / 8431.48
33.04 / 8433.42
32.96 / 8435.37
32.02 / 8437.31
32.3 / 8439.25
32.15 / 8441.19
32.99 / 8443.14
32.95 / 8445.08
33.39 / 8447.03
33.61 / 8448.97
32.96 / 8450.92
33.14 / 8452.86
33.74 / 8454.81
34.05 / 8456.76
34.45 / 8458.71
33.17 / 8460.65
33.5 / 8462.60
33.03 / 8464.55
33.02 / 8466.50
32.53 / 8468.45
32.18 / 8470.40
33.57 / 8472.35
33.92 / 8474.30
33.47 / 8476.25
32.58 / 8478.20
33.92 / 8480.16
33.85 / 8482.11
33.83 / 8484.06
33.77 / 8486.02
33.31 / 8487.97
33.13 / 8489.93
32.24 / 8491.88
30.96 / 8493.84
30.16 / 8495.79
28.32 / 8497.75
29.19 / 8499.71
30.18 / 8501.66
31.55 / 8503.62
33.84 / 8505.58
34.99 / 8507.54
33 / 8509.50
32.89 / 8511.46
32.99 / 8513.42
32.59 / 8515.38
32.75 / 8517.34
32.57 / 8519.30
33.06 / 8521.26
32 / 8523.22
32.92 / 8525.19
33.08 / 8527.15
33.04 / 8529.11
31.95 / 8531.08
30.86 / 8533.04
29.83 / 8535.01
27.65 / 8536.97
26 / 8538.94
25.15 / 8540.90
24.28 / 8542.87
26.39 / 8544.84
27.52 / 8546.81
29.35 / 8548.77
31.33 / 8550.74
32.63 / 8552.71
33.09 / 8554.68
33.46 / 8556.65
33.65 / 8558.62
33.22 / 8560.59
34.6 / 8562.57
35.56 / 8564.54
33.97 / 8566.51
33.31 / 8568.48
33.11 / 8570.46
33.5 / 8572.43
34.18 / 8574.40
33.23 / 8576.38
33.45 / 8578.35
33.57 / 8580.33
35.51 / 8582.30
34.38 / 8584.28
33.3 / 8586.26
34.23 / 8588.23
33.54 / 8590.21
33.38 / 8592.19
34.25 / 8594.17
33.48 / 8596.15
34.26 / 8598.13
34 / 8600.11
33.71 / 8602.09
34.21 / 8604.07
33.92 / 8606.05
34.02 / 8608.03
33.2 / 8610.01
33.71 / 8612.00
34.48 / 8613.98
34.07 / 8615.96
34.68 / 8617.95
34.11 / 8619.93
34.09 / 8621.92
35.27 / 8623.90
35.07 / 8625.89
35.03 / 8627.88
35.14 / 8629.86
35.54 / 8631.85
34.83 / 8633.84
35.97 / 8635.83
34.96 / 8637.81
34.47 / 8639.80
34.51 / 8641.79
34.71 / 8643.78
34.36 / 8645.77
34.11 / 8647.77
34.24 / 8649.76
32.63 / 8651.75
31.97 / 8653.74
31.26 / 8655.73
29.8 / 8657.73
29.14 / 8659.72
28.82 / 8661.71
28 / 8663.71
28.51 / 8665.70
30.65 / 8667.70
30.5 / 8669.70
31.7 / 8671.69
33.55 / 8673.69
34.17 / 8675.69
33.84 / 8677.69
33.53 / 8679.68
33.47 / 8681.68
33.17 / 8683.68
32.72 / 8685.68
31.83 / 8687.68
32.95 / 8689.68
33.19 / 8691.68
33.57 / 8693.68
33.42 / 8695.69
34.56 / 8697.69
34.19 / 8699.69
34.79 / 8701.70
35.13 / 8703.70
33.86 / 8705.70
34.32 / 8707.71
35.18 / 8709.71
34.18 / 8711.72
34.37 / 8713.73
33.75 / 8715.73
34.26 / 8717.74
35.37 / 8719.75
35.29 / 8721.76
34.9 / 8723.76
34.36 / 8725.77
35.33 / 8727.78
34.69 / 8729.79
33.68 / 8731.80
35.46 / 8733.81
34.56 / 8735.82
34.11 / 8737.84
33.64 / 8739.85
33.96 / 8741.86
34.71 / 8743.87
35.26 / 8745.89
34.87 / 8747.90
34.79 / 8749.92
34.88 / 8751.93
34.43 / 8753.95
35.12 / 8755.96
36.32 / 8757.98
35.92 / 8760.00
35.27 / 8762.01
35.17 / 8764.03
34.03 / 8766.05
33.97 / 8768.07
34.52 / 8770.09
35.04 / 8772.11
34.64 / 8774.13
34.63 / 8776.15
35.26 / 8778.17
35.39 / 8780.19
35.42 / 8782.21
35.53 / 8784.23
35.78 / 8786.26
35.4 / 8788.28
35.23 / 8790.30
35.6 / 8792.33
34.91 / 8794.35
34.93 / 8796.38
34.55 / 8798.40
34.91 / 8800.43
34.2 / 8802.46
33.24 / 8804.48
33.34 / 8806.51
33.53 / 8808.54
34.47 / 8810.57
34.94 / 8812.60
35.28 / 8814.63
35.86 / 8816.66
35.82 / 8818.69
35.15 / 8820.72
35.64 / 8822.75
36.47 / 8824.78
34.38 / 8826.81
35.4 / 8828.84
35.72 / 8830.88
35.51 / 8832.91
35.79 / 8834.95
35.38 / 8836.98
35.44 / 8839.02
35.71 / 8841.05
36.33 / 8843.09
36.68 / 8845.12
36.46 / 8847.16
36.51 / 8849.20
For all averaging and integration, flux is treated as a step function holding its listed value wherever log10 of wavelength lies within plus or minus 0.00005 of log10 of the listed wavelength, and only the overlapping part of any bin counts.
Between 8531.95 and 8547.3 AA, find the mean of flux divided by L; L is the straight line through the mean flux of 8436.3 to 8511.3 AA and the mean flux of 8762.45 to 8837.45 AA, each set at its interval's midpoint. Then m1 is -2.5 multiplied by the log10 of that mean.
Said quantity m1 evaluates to 0.22 mag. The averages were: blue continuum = 32.8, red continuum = 35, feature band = 27.2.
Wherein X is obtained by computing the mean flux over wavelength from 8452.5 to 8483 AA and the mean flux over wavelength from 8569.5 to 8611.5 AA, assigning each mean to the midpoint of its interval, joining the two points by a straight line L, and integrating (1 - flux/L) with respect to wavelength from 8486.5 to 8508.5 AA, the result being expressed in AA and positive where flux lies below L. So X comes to 1.20 AA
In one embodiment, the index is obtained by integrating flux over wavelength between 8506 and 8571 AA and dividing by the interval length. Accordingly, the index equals 31.6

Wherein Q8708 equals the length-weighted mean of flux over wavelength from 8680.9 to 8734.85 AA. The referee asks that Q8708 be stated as 34.2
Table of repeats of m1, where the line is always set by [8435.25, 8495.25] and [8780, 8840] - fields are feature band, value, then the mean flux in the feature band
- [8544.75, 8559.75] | 0.080 mag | 31.2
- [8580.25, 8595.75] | -0.007 mag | 34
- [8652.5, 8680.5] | 0.105 mag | 31.1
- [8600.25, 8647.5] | -0.015 mag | 34.5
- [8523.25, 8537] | 0.062 mag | 31.6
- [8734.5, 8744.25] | 0.015 mag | 34.2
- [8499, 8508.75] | 0.042 mag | 32.1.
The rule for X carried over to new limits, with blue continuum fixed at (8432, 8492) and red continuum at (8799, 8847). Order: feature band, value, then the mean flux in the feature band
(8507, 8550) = 3.8 AA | 30.6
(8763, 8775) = 0.1 AA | 34.5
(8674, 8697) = 0.8 AA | 33.3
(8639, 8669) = 2.2 AA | 31.8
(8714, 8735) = 0.0 AA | 34.7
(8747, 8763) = -0.2 AA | 35.2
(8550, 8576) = 0.2 AA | 33.5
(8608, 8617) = 0.0 AA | 33.9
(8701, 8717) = 0.1 AA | 34.4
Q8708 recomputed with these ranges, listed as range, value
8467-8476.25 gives 33.1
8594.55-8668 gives 33.4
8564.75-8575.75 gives 33.7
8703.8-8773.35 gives 34.7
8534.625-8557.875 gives 28.9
